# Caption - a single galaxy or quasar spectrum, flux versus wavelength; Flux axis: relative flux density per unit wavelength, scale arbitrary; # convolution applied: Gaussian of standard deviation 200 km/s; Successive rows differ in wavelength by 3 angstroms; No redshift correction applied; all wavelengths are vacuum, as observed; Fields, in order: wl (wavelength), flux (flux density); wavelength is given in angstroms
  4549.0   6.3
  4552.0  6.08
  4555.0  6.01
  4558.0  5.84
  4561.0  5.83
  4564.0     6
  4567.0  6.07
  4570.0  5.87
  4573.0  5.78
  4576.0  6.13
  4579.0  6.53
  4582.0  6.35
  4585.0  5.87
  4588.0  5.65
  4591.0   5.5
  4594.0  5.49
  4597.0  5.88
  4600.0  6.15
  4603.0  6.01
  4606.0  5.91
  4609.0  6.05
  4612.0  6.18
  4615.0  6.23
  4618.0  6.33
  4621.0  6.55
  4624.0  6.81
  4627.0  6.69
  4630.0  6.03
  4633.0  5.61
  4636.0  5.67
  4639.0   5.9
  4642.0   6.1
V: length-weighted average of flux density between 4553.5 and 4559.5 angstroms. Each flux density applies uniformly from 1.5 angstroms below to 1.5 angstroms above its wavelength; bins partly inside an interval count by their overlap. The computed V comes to 5.92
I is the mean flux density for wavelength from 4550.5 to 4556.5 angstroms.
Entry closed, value 6.05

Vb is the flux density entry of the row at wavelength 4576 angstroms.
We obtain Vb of 6.13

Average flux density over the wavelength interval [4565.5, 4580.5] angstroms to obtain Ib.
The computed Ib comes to 6.08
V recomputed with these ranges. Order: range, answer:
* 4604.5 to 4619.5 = 6.14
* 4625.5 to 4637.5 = 6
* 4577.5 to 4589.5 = 6.1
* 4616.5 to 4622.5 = 6.44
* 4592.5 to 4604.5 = 5.88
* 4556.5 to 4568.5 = 5.93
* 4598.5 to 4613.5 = 6.06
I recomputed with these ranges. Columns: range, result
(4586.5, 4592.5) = 5.58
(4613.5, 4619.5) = 6.28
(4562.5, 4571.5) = 5.98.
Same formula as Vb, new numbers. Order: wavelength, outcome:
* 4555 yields 6.01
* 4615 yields 6.23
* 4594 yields 5.49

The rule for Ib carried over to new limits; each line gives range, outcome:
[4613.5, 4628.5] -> 6.52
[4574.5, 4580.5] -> 6.33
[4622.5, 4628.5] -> 6.75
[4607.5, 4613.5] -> 6.11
